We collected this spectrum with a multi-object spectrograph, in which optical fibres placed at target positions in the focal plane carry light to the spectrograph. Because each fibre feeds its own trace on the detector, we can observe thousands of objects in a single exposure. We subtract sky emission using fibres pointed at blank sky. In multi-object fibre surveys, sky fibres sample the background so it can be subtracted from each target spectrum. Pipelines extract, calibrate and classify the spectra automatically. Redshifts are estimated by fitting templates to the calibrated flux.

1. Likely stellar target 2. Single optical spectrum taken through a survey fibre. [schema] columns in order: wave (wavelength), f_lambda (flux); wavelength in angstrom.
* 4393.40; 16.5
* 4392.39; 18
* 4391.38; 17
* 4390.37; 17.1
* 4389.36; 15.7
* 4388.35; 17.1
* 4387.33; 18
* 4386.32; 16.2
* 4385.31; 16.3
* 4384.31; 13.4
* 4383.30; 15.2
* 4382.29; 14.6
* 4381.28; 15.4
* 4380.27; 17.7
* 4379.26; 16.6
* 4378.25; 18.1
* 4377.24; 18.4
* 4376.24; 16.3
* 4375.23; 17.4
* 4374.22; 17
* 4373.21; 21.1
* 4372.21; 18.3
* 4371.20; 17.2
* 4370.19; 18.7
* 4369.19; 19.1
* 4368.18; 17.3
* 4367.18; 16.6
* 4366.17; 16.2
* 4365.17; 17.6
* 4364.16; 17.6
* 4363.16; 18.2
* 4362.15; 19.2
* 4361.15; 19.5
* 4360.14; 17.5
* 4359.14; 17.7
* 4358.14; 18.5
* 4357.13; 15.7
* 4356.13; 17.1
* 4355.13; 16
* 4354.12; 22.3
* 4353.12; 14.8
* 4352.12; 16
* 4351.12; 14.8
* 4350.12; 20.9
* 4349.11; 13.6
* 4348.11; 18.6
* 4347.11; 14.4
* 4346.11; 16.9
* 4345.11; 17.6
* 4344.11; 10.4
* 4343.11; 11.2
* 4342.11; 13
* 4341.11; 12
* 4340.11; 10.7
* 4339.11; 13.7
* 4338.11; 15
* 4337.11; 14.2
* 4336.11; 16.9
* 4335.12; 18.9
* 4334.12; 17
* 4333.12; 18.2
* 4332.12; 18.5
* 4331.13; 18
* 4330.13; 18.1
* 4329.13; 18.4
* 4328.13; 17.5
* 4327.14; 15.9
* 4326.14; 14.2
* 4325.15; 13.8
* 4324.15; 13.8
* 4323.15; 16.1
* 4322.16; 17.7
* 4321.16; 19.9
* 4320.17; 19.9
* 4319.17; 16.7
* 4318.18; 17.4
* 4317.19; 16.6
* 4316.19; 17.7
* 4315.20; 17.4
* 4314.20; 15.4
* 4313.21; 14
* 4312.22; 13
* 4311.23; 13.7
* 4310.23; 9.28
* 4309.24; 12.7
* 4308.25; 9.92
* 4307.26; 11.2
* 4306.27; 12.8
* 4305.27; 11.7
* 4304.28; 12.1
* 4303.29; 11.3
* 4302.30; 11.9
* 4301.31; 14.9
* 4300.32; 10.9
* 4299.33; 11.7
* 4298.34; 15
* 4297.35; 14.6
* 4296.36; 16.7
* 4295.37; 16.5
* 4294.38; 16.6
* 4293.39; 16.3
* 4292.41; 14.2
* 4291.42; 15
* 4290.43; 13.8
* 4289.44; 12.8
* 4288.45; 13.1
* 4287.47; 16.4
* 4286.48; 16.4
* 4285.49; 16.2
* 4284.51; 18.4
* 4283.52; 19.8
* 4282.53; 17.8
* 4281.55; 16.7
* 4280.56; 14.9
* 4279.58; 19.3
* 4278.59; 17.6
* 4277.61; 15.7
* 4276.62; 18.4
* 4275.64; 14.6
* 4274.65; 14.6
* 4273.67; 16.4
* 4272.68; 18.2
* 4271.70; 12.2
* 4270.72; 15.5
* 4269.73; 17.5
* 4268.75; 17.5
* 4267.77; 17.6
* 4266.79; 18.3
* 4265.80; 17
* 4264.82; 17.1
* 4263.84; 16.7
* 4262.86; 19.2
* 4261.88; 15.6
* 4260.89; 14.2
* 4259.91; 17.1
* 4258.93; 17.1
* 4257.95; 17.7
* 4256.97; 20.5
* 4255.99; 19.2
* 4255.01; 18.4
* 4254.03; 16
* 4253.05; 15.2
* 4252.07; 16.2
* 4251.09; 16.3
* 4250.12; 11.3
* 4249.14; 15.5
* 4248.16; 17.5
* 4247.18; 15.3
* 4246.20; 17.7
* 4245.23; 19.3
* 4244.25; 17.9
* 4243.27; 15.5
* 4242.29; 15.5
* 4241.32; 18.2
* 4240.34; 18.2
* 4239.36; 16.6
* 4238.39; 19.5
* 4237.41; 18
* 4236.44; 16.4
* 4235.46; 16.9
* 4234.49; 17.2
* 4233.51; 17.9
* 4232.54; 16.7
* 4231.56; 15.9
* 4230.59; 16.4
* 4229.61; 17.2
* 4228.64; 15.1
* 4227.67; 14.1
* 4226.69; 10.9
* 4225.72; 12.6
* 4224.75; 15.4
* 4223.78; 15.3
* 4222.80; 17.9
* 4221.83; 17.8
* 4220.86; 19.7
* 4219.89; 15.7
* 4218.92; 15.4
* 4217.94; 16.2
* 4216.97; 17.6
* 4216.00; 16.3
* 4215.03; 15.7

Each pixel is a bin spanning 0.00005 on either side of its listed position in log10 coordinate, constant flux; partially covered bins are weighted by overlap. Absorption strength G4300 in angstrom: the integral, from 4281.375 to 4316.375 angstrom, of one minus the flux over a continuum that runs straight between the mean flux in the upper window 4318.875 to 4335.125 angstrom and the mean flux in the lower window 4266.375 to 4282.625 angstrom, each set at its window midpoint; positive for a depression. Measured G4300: 5.2 angstrom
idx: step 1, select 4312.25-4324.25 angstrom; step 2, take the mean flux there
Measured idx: 16.8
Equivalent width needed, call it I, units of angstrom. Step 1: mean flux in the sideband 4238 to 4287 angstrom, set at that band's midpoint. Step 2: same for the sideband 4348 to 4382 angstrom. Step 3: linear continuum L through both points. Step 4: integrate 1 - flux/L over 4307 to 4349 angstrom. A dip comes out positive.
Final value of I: 4.67 angstrom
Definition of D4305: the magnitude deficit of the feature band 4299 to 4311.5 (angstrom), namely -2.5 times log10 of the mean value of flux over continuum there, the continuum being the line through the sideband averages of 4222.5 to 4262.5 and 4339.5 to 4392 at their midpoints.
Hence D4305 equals 0.365 mag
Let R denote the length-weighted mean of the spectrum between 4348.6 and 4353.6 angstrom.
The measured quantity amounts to 16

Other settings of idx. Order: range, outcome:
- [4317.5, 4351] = 16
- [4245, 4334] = 15.8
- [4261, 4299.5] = 16.2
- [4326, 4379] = 16.8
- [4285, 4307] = 14.1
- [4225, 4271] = 16.7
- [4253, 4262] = 17.2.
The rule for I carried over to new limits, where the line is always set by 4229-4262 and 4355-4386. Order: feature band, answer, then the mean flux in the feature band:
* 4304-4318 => 2.9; 13.5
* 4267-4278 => 0.5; 16.3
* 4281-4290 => 0.3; 16.4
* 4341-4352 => 1.4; 15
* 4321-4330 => 0.4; 16.3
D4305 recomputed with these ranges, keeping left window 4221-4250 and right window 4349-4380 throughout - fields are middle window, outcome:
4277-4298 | 0.05 mag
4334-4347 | 0.21 mag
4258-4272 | 0.00 mag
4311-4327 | 0.07 mag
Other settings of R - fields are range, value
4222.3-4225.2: 16.2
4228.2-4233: 16.3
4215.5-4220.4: 16.2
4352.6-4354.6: 18.5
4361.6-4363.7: 18.7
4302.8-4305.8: 11.7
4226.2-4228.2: 12.6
